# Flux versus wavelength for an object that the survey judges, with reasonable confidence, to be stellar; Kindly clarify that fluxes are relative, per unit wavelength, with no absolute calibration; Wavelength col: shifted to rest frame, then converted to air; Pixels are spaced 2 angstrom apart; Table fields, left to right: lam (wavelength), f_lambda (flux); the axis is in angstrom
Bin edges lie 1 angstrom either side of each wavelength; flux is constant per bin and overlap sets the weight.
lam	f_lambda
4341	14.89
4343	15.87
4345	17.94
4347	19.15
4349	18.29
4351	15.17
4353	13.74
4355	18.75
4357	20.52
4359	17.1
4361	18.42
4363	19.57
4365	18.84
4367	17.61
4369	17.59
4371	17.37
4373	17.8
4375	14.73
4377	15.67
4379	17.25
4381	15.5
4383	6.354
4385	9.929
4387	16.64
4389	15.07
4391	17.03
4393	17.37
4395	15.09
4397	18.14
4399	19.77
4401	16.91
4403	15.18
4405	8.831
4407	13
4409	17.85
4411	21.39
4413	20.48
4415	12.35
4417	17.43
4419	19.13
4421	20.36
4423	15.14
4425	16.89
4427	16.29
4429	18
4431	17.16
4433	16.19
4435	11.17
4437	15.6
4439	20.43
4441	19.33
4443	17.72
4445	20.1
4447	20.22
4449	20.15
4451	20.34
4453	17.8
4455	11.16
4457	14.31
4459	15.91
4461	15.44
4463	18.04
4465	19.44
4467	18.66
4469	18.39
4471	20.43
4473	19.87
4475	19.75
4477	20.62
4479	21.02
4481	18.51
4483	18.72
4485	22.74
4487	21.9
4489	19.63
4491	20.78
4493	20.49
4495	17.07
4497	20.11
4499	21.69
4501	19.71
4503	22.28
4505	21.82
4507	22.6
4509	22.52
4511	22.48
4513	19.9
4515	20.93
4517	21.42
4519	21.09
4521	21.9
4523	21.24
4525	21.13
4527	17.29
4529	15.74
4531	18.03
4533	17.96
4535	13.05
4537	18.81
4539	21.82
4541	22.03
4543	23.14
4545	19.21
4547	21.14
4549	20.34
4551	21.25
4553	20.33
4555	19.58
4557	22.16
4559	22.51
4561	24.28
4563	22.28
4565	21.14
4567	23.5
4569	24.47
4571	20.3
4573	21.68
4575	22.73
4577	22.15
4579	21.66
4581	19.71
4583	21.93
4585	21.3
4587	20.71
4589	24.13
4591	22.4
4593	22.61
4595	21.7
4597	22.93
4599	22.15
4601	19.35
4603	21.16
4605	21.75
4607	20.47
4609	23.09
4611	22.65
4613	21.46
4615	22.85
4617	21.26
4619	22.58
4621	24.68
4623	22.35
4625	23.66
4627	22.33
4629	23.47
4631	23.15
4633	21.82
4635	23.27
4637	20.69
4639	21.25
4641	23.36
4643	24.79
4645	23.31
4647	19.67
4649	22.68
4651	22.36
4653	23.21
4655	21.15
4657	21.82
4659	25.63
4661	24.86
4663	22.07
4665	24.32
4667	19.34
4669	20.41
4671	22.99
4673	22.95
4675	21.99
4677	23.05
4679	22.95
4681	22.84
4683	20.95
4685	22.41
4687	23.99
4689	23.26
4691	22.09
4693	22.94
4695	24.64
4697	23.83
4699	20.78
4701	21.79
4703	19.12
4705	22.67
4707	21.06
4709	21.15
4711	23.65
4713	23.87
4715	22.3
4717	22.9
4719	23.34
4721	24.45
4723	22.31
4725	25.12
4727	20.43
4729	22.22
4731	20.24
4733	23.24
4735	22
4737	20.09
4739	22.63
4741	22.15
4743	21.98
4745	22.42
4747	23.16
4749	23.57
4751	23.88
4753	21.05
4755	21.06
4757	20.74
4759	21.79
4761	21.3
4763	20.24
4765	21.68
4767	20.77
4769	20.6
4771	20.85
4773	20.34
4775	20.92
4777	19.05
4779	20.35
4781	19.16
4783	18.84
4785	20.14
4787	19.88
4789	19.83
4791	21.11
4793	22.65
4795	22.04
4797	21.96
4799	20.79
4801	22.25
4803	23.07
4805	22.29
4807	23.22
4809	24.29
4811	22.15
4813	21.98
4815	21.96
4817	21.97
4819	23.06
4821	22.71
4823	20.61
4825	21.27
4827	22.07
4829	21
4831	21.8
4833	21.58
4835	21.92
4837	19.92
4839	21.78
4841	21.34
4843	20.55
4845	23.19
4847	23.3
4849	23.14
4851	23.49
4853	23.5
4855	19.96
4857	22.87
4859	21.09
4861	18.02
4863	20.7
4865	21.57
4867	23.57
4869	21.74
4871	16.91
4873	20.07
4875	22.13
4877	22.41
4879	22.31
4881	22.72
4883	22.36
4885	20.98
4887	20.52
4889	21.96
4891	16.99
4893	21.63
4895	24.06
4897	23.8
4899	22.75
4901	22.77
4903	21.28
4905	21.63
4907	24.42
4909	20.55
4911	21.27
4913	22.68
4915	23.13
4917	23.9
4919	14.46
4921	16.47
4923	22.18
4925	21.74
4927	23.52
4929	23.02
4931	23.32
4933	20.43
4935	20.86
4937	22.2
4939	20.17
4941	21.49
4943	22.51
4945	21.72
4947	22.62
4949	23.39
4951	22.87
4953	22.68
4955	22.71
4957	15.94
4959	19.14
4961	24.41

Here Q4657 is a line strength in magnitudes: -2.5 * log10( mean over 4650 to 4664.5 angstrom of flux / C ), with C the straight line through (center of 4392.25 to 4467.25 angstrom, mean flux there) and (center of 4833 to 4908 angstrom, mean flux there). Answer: -0.18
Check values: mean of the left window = 17.1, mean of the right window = 21.7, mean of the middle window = 23.1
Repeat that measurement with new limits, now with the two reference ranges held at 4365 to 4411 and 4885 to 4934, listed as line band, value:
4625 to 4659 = -0.210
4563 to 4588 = -0.219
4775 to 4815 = -0.053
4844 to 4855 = -0.104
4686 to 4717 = -0.170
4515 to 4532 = -0.152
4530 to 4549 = -0.124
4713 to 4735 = -0.165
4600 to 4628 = -0.209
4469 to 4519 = -0.219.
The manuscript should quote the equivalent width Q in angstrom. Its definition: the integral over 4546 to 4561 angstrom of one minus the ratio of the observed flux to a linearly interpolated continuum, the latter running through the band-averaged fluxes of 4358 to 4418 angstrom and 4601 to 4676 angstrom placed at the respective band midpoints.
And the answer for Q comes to -0.7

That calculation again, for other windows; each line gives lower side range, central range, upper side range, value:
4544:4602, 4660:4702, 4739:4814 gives -2.0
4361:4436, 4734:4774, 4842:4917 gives -2.5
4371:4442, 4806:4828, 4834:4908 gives -1.3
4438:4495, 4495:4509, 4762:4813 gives -1.4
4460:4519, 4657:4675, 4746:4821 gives -1.5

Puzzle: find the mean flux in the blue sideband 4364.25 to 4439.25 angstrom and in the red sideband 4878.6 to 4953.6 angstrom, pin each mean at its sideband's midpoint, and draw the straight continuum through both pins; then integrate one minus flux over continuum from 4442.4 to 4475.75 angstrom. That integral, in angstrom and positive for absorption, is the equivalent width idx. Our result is -2.5 angstrom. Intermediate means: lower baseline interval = 16.2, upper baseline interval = 21.8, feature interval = 18.1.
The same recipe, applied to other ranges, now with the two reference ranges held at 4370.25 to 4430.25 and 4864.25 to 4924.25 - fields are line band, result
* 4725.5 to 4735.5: -1.1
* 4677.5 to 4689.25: -2.2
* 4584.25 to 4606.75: -4.4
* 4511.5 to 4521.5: -2.1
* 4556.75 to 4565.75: -2.4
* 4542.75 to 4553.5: -1.9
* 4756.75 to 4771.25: -0.7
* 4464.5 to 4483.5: -3.0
